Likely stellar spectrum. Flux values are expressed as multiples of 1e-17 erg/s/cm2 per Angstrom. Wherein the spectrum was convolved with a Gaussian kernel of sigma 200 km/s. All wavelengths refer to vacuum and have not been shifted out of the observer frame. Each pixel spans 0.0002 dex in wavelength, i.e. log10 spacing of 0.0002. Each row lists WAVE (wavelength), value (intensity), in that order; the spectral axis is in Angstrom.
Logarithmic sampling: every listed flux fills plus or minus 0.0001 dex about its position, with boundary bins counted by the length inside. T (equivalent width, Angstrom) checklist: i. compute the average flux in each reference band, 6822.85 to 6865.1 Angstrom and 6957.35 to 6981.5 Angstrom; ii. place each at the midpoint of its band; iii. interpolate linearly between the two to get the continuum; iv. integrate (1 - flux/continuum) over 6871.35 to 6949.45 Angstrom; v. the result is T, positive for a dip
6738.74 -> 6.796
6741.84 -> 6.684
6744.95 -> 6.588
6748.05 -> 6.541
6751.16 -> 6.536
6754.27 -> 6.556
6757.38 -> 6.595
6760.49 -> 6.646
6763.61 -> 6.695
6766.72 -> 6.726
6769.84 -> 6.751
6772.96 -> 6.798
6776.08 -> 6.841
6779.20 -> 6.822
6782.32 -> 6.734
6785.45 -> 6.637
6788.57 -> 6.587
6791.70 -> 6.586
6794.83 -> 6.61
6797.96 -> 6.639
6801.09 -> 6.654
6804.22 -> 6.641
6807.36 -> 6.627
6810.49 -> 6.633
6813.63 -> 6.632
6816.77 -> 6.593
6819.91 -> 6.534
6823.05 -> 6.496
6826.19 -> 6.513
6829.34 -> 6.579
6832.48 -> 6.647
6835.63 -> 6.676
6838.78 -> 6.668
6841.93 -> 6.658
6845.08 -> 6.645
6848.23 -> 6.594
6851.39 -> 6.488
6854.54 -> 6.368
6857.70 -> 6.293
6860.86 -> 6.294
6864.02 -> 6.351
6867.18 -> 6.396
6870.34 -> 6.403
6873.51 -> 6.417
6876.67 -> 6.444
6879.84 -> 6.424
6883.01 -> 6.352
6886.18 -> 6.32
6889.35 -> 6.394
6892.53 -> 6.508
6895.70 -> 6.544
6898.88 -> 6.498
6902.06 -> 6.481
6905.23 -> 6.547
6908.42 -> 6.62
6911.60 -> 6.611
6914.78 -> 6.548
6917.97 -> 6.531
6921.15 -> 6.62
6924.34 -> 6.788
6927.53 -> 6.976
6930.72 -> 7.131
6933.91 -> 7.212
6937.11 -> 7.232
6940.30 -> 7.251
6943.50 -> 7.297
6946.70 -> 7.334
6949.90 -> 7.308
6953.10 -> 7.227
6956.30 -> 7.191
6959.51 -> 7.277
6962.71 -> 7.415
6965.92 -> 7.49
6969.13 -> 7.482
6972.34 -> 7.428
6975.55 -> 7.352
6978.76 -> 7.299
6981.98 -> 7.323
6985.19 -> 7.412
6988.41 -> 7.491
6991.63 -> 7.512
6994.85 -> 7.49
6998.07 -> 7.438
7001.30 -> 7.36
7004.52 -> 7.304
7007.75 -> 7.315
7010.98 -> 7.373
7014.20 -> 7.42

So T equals 2.9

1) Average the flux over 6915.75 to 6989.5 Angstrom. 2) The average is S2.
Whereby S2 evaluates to 7.21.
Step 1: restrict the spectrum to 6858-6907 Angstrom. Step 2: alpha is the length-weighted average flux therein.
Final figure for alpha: 6.42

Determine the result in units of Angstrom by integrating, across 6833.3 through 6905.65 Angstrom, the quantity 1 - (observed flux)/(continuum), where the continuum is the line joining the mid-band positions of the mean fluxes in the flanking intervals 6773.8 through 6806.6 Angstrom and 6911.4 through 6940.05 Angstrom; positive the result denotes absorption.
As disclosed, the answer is 3.5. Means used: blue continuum 6.68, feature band 6.47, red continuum 6.88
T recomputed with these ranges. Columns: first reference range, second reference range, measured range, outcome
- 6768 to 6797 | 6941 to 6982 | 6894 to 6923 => 2.4 Angstrom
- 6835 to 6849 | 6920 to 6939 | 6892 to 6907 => 0.8 Angstrom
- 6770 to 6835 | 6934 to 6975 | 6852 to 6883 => 2.5 Angstrom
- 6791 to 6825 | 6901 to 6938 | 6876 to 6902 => 1.1 Angstrom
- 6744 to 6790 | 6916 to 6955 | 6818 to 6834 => 0.6 Angstrom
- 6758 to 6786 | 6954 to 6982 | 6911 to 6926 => 1.2 Angstrom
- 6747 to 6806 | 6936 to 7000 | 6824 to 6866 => 2.4 Angstrom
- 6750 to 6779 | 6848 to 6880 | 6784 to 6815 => -0.2 Angstrom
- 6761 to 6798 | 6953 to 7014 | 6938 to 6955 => 0.0 Angstrom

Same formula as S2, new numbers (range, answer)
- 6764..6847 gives 6.65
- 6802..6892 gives 6.5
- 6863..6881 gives 6.41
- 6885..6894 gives 6.41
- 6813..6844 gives 6.6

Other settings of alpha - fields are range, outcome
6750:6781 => 6.7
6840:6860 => 6.5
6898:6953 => 6.9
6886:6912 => 6.51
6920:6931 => 6.86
